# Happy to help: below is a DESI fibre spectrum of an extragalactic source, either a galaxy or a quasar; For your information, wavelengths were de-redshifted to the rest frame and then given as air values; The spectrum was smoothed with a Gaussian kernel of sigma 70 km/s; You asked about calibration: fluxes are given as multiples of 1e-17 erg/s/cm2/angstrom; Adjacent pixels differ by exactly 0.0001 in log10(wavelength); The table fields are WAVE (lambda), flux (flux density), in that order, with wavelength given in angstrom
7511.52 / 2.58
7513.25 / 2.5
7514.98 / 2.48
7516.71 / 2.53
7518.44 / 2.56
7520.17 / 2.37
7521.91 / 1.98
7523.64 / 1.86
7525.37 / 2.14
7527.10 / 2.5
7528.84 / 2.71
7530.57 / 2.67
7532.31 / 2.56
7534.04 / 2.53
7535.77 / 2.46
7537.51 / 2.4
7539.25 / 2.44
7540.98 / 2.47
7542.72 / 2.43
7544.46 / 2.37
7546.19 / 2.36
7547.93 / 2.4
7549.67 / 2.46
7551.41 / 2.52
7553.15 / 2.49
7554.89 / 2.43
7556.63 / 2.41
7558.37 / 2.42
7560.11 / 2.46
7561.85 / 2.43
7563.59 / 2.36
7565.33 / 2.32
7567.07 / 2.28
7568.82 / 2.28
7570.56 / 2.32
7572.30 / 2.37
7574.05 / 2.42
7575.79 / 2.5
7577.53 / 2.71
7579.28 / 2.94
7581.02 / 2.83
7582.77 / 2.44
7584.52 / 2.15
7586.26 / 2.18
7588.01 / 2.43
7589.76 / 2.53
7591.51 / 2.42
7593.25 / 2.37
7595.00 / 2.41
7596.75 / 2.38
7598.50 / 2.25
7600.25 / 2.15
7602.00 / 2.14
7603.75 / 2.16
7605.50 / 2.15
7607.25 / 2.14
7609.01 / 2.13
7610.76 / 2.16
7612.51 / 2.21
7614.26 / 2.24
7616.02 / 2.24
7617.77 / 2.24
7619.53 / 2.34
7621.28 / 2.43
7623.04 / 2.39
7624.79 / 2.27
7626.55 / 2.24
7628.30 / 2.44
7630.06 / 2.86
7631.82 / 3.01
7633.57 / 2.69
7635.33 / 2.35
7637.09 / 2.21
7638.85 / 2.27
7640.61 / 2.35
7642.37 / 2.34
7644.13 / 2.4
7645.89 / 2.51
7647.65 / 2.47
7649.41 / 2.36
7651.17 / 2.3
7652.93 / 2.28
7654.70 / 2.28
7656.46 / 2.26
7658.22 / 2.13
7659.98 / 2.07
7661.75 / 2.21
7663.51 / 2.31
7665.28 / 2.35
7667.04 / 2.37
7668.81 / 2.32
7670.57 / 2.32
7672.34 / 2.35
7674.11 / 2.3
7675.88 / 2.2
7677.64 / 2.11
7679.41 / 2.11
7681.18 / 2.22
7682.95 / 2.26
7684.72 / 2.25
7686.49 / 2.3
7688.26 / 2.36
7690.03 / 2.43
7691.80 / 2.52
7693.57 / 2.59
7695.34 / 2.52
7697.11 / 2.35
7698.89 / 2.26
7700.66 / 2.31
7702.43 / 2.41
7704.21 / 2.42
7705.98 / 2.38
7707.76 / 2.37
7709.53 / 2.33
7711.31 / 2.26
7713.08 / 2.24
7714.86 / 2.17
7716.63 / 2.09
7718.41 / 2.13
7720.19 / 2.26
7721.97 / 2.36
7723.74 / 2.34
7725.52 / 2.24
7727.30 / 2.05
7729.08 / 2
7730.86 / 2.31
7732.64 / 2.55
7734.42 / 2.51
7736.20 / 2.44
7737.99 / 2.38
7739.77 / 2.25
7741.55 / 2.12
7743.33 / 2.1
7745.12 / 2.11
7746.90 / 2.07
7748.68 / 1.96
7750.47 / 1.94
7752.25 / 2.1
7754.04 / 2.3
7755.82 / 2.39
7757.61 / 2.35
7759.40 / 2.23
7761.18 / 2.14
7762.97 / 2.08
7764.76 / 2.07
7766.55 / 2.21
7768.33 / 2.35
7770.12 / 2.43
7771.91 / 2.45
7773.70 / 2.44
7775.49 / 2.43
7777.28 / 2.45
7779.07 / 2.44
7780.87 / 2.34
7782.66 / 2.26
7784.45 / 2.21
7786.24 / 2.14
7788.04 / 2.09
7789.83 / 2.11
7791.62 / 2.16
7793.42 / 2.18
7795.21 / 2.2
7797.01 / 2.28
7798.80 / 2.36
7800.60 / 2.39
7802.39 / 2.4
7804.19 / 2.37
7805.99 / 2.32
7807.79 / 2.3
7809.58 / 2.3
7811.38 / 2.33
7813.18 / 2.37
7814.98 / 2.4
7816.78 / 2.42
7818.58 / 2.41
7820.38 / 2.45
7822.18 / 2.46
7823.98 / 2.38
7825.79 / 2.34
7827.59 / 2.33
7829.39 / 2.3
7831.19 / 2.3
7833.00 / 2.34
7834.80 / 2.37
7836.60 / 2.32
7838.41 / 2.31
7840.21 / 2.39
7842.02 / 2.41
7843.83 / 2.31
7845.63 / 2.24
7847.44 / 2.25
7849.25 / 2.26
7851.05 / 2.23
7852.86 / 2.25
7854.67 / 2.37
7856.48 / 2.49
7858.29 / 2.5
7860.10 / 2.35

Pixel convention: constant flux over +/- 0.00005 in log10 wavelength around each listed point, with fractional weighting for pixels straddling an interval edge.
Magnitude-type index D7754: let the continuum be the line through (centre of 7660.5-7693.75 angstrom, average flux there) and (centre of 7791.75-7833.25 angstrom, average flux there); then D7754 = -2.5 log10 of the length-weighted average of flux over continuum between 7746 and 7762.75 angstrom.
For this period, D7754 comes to 0.079 mag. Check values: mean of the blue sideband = 2.3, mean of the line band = 2.16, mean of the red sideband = 2.34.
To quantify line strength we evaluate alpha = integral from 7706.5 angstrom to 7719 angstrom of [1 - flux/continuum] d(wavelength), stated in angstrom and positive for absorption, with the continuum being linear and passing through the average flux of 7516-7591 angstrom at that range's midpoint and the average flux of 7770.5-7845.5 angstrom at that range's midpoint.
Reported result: 0.7 angstrom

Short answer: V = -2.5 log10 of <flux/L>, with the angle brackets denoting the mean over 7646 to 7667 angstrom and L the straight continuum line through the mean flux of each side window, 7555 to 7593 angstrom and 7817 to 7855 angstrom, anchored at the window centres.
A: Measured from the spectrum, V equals 0.05 mag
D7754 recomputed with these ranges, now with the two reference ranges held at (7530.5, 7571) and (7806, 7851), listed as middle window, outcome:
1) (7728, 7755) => 0.08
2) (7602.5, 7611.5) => 0.12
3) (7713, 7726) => 0.07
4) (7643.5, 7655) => 0.01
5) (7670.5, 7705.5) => 0.02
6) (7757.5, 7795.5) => 0.05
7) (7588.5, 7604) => 0.04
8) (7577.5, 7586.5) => -0.06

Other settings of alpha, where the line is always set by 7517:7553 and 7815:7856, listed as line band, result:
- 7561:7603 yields 0.0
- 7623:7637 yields -0.8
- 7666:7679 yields 0.6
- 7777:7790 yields 0.5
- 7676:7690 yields 0.8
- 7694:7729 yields 1.2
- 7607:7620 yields 1.0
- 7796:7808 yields 0.0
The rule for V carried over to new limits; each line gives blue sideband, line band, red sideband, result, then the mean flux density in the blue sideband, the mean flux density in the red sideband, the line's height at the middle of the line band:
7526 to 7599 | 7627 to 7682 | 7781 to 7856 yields 0.02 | 2.45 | 2.31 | 2.4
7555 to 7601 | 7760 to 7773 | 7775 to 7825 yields 0.04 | 2.42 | 2.32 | 2.33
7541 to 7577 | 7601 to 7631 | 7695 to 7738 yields 0.04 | 2.41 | 2.3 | 2.37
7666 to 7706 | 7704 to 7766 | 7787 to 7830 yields 0.05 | 2.33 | 2.32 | 2.33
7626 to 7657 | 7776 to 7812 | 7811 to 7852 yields 0.04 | 2.43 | 2.34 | 2.36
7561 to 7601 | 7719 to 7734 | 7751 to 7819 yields 0.03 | 2.41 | 2.29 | 2.33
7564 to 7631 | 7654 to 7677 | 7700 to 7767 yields 0.01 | 2.35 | 2.24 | 2.3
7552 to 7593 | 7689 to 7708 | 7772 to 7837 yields -0.02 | 2.44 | 2.33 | 2.38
